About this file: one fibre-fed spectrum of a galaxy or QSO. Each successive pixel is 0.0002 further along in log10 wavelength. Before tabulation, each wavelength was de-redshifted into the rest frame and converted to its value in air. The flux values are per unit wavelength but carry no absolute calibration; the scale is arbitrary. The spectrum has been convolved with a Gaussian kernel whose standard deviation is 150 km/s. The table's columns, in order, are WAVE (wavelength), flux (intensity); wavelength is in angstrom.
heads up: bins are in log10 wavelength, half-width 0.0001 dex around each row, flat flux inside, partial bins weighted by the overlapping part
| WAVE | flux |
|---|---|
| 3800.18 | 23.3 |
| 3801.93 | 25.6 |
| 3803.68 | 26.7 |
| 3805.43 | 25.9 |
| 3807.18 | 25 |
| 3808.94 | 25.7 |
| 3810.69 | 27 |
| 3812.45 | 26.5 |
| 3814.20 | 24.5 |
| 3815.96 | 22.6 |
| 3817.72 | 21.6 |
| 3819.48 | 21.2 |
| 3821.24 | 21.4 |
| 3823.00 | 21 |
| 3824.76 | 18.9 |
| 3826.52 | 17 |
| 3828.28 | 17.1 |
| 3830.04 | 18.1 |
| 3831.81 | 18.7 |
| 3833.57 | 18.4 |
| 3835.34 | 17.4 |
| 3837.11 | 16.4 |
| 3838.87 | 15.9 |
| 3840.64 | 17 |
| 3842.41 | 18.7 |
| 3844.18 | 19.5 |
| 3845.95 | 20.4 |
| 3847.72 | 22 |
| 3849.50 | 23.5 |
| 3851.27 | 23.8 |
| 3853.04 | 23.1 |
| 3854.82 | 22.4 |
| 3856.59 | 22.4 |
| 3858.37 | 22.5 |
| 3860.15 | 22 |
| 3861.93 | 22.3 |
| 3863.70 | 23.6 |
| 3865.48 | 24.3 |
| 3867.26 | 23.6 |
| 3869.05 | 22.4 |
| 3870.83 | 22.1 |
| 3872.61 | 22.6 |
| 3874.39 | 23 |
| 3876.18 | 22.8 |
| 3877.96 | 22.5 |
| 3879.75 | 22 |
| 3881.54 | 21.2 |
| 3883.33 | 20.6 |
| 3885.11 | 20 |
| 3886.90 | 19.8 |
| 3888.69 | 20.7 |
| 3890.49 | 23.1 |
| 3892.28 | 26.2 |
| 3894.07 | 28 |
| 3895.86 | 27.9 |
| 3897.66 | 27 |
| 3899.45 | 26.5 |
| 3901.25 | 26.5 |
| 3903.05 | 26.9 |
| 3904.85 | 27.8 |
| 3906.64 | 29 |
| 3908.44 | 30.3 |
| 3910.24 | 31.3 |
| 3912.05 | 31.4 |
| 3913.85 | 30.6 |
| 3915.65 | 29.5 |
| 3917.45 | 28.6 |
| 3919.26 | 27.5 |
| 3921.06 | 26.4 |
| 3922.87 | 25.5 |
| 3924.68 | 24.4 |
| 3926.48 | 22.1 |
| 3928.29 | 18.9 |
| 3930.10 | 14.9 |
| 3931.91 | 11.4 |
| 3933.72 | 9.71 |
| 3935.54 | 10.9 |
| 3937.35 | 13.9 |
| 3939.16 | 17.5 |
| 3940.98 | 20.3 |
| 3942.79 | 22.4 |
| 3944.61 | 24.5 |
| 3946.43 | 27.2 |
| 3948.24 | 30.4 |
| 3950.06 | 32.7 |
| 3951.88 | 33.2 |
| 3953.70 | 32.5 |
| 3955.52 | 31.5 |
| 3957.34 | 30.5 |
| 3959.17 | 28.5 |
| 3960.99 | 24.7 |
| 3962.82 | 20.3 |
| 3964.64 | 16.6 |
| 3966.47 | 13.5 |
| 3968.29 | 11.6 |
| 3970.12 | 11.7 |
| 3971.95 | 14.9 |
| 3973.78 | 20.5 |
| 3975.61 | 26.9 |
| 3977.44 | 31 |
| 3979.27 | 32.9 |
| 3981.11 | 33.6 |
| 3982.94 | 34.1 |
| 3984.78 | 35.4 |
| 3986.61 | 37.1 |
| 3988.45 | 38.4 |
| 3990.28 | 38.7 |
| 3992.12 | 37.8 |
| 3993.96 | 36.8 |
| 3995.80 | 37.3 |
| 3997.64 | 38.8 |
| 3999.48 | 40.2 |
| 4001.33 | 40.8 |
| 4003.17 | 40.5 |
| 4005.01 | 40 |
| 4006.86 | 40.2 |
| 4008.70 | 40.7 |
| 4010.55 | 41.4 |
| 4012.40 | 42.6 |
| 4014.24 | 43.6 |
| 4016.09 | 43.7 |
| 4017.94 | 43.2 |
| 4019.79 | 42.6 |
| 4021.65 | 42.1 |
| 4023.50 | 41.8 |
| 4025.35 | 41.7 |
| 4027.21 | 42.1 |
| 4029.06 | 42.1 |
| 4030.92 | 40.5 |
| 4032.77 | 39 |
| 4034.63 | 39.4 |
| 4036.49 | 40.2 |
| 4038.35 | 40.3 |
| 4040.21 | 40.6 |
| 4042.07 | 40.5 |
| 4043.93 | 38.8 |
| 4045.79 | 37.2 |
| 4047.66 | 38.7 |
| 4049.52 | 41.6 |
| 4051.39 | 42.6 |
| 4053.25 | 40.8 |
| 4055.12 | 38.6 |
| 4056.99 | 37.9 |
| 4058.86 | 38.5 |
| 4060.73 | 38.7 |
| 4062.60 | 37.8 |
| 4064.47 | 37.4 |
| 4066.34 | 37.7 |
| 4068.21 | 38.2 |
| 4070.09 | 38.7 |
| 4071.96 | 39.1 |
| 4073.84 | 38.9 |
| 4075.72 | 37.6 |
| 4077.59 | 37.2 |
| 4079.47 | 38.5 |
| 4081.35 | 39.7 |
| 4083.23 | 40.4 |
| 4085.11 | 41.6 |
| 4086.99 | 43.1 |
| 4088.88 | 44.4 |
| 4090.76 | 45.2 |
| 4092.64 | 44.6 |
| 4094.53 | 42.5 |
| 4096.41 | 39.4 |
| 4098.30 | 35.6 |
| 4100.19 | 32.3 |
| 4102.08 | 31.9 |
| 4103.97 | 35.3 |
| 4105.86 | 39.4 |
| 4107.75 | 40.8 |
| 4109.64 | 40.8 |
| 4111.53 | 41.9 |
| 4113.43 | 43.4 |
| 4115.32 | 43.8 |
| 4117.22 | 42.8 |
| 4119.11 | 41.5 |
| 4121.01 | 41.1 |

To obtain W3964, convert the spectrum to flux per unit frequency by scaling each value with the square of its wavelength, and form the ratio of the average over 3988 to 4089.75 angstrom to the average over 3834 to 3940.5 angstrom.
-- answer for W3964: 1.91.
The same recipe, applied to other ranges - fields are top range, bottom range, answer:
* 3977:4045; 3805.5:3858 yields 2.06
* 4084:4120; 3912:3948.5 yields 2.02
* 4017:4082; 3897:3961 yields 1.67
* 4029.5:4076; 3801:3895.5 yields 1.98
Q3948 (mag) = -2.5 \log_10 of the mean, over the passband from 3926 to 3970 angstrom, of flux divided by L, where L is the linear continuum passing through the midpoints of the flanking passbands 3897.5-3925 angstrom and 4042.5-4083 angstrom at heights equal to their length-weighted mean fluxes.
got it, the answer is 0.39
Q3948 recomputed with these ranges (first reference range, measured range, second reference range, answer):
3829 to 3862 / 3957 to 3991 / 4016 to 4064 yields 0.27 mag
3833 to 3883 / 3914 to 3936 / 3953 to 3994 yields 0.17 mag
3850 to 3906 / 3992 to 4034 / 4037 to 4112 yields -0.19 mag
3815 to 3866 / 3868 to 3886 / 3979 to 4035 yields 0.13 mag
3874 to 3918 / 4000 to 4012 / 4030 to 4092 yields -0.16 mag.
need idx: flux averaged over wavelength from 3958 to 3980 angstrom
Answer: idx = 21.1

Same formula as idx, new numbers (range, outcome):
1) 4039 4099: 39.8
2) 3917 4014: 28.2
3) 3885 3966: 24.6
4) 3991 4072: 40.1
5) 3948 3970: 24.8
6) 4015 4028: 42.4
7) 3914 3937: 21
